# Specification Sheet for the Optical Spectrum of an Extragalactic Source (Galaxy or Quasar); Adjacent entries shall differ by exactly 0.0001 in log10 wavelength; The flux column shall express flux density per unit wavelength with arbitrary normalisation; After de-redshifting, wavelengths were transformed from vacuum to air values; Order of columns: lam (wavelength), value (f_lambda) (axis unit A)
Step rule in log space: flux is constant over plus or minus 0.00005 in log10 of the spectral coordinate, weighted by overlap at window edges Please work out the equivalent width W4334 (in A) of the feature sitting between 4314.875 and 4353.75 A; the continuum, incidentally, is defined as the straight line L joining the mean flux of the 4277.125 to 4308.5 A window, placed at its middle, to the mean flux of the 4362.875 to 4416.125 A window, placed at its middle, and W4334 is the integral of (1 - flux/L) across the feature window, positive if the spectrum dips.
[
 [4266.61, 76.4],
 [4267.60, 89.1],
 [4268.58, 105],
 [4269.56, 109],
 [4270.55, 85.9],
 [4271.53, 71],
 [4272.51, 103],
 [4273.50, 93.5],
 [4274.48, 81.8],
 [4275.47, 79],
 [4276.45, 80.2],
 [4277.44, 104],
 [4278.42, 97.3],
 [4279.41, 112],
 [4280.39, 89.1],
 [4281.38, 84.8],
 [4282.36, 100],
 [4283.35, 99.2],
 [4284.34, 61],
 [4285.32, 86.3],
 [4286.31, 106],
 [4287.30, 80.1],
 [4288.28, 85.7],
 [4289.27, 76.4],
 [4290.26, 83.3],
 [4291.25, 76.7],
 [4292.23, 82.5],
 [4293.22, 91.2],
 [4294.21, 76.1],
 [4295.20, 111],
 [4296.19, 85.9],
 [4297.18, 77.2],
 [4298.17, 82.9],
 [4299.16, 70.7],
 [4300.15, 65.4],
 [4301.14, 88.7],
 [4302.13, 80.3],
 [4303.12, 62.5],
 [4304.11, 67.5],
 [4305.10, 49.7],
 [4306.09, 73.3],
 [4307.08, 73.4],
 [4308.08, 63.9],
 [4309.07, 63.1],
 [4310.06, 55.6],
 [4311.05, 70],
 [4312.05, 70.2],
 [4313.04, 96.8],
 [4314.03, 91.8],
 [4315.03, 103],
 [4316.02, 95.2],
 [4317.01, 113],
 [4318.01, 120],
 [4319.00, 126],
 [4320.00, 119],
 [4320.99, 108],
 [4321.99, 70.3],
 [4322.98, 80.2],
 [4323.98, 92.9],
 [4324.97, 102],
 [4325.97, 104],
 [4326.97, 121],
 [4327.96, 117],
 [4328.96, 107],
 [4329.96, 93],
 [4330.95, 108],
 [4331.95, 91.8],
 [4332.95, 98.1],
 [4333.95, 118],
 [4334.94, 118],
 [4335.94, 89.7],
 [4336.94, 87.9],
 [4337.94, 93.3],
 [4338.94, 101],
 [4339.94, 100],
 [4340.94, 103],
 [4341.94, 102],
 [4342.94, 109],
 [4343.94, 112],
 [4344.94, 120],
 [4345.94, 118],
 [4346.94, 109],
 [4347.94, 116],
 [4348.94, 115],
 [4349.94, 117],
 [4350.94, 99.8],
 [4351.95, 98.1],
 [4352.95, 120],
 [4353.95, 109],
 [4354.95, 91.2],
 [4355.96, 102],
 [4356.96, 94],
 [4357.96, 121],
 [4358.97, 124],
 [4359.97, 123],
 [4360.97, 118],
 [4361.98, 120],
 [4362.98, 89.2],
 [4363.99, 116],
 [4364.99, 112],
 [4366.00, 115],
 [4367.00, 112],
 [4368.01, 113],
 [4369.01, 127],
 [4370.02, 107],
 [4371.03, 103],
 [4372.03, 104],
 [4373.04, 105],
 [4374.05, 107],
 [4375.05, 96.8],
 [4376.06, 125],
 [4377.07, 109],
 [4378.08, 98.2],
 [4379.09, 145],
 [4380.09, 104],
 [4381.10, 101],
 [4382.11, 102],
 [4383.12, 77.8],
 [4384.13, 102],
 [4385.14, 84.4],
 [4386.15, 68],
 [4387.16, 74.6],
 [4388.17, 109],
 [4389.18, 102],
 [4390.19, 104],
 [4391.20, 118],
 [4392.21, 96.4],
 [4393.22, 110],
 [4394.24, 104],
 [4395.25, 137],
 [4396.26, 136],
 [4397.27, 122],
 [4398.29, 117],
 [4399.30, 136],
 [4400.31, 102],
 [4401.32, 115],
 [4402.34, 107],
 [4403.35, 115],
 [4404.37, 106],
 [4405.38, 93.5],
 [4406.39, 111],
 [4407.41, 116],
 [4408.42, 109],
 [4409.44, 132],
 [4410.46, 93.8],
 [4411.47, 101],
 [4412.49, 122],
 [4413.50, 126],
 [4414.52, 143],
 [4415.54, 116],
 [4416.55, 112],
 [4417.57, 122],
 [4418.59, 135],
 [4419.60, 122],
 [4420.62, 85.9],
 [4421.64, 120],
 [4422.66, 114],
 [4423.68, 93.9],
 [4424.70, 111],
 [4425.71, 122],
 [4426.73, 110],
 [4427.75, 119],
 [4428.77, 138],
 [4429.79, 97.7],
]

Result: -4.8 A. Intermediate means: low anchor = 82.5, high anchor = 110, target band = 106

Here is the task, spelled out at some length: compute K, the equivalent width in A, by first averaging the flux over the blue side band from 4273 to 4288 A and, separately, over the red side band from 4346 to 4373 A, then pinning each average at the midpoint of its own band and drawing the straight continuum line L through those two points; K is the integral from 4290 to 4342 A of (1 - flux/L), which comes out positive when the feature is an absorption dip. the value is 4.8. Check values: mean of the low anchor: 90.2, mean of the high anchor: 111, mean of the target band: 90.4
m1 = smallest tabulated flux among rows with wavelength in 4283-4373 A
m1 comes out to 49.7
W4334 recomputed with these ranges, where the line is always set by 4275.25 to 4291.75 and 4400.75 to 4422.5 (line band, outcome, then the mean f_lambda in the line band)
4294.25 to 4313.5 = 3.8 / 74.1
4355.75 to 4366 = -0.8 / 112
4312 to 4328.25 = -1.1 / 103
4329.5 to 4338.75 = -0.1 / 99.8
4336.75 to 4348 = -0.6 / 106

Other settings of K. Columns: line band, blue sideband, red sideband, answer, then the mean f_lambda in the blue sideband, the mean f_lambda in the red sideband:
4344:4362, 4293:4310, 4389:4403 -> -2.81 A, 74.7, 115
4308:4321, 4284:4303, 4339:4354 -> 0.09 A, 82.3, 110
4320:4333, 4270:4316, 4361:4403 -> -1.14 A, 82.5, 108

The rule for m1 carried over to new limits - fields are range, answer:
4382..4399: 68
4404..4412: 93.5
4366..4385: 77.8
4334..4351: 87.9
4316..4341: 70.3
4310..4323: 55.6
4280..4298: 61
